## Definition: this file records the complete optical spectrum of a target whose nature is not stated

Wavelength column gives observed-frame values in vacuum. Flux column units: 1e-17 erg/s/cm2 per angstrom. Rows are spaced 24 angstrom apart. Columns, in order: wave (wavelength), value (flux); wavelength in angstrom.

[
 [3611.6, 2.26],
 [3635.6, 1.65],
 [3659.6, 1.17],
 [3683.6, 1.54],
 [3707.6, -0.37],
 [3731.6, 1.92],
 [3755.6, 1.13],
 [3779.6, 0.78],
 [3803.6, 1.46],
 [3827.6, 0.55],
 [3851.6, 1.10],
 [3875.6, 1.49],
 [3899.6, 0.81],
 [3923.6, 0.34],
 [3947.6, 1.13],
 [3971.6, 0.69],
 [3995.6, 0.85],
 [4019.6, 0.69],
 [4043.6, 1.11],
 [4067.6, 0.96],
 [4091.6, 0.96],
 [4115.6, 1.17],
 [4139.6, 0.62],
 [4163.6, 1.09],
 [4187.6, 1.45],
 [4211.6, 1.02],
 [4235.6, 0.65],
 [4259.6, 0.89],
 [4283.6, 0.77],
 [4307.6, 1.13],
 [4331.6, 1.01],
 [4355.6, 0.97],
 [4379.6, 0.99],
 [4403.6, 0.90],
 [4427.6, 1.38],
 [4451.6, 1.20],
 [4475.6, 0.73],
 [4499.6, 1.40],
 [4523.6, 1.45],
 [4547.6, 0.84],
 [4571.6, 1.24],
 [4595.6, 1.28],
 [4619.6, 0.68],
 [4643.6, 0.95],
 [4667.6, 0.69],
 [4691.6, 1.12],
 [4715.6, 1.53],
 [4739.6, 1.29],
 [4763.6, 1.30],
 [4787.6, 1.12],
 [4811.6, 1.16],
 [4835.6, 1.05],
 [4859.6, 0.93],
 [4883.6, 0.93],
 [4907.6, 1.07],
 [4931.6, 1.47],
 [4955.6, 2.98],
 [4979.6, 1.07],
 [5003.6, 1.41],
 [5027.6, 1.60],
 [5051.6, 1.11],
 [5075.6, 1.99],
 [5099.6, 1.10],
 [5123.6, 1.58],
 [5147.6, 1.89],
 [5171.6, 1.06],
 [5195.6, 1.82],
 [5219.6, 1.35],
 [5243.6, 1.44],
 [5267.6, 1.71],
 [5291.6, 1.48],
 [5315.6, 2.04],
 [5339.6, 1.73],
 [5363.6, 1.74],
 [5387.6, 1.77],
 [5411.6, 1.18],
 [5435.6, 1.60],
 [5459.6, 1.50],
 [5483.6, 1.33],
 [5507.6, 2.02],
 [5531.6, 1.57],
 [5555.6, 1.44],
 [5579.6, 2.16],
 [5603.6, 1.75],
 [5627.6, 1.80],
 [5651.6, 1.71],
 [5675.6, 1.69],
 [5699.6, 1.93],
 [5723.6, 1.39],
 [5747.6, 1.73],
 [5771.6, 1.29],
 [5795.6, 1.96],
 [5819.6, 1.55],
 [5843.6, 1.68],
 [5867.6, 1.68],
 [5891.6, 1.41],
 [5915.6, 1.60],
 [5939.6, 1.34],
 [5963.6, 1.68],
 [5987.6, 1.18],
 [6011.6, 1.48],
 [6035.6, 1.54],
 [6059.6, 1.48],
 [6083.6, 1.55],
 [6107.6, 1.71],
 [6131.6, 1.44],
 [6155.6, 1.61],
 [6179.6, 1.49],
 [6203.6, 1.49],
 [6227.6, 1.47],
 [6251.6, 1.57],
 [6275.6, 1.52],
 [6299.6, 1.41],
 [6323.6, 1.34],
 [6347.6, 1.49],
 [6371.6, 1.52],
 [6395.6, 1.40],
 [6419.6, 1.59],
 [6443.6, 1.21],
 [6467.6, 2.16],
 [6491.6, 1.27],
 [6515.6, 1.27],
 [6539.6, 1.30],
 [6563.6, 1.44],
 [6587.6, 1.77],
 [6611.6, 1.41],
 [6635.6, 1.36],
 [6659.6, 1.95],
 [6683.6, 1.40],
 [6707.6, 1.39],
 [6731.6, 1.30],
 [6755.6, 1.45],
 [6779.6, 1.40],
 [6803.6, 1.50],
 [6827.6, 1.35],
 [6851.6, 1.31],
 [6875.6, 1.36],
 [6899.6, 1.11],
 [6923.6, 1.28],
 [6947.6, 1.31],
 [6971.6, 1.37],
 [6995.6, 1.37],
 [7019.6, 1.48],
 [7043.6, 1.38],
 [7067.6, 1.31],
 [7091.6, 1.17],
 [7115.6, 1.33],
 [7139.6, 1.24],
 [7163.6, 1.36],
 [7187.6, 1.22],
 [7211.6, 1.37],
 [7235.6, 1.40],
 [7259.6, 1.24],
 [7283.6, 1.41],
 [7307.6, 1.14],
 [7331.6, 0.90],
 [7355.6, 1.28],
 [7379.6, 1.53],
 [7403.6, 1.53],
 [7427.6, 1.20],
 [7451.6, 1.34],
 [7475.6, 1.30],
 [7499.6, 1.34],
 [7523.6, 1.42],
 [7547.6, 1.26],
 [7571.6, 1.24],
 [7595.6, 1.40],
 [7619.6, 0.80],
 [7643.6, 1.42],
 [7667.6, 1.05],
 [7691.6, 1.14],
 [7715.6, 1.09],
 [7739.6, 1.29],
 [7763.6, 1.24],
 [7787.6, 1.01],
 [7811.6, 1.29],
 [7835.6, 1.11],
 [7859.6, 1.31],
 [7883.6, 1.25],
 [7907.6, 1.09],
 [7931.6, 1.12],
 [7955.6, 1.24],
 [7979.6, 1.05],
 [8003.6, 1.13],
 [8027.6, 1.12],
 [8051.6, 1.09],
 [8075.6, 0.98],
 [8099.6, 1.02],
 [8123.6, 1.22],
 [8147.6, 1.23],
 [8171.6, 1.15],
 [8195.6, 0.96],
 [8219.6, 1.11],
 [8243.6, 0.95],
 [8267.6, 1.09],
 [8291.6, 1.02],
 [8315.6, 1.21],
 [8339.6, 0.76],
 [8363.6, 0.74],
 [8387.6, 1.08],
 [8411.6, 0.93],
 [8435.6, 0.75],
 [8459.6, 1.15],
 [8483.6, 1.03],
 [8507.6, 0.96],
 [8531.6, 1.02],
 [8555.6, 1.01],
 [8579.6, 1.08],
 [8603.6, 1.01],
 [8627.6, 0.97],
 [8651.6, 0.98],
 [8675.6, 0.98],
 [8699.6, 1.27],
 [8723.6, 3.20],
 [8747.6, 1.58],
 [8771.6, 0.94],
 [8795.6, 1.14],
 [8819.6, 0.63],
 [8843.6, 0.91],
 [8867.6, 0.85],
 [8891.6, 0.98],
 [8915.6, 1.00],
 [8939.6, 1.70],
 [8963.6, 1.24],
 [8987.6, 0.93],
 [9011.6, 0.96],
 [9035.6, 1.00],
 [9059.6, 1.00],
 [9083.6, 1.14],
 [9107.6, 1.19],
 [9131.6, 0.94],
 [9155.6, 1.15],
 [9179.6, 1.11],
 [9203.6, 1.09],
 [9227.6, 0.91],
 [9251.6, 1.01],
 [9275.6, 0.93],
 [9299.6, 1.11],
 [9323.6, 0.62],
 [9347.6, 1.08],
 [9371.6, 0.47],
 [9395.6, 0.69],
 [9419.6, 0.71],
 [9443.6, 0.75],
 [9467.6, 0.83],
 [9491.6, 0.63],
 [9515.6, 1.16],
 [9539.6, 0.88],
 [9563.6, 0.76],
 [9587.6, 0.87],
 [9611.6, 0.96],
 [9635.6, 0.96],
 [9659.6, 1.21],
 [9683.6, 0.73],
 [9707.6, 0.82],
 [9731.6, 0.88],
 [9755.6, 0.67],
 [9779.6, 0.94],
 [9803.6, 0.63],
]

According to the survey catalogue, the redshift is 0.33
